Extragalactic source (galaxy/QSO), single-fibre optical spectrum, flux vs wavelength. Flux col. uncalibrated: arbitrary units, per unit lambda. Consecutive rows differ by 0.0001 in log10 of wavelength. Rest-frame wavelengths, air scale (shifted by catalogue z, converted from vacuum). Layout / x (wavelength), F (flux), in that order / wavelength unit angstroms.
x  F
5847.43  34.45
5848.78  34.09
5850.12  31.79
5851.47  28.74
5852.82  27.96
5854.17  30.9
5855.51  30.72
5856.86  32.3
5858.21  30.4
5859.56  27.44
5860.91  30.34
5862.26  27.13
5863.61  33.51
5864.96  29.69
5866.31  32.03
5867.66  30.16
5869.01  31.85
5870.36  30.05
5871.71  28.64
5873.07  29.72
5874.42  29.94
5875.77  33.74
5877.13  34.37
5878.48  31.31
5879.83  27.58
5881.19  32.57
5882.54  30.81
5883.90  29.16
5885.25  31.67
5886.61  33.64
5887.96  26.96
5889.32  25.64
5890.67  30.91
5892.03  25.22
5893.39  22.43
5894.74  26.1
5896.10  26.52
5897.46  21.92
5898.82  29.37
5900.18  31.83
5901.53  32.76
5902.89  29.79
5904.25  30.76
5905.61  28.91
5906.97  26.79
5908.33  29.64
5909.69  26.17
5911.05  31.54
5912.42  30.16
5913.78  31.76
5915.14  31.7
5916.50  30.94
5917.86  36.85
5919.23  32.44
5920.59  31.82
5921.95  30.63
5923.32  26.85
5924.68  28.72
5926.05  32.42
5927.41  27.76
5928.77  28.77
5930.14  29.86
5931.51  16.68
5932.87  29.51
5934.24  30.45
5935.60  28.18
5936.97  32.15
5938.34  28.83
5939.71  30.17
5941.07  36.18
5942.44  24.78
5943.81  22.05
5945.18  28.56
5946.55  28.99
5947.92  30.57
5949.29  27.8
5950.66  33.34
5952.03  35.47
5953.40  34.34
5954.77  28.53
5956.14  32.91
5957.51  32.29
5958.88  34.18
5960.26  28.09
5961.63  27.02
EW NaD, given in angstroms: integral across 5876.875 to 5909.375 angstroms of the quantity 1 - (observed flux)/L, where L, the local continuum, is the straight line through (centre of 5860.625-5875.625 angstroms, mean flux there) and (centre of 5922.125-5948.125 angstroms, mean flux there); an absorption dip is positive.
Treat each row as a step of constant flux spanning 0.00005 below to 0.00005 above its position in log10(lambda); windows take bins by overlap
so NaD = 0.8 angstroms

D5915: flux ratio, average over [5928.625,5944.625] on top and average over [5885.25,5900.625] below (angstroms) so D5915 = 1.02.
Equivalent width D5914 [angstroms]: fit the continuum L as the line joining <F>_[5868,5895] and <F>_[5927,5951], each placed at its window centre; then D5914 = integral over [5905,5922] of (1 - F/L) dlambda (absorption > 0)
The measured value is -1.0 angstroms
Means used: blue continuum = 29.7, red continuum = 28.5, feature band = 30.7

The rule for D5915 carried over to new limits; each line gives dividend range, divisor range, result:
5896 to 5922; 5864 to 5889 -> 0.98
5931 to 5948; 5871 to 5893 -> 0.94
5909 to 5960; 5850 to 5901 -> 1.02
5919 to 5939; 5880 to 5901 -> 1.02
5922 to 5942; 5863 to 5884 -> 0.94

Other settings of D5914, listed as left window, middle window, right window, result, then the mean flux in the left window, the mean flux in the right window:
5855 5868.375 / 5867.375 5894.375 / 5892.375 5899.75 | -2.1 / 30.4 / 25.5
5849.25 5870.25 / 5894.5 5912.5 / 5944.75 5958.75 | 1.2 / 30.4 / 31.5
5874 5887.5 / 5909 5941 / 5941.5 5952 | -0.3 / 31.4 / 28.7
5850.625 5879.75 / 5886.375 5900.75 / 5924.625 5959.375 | 1.5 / 30.5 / 29.7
